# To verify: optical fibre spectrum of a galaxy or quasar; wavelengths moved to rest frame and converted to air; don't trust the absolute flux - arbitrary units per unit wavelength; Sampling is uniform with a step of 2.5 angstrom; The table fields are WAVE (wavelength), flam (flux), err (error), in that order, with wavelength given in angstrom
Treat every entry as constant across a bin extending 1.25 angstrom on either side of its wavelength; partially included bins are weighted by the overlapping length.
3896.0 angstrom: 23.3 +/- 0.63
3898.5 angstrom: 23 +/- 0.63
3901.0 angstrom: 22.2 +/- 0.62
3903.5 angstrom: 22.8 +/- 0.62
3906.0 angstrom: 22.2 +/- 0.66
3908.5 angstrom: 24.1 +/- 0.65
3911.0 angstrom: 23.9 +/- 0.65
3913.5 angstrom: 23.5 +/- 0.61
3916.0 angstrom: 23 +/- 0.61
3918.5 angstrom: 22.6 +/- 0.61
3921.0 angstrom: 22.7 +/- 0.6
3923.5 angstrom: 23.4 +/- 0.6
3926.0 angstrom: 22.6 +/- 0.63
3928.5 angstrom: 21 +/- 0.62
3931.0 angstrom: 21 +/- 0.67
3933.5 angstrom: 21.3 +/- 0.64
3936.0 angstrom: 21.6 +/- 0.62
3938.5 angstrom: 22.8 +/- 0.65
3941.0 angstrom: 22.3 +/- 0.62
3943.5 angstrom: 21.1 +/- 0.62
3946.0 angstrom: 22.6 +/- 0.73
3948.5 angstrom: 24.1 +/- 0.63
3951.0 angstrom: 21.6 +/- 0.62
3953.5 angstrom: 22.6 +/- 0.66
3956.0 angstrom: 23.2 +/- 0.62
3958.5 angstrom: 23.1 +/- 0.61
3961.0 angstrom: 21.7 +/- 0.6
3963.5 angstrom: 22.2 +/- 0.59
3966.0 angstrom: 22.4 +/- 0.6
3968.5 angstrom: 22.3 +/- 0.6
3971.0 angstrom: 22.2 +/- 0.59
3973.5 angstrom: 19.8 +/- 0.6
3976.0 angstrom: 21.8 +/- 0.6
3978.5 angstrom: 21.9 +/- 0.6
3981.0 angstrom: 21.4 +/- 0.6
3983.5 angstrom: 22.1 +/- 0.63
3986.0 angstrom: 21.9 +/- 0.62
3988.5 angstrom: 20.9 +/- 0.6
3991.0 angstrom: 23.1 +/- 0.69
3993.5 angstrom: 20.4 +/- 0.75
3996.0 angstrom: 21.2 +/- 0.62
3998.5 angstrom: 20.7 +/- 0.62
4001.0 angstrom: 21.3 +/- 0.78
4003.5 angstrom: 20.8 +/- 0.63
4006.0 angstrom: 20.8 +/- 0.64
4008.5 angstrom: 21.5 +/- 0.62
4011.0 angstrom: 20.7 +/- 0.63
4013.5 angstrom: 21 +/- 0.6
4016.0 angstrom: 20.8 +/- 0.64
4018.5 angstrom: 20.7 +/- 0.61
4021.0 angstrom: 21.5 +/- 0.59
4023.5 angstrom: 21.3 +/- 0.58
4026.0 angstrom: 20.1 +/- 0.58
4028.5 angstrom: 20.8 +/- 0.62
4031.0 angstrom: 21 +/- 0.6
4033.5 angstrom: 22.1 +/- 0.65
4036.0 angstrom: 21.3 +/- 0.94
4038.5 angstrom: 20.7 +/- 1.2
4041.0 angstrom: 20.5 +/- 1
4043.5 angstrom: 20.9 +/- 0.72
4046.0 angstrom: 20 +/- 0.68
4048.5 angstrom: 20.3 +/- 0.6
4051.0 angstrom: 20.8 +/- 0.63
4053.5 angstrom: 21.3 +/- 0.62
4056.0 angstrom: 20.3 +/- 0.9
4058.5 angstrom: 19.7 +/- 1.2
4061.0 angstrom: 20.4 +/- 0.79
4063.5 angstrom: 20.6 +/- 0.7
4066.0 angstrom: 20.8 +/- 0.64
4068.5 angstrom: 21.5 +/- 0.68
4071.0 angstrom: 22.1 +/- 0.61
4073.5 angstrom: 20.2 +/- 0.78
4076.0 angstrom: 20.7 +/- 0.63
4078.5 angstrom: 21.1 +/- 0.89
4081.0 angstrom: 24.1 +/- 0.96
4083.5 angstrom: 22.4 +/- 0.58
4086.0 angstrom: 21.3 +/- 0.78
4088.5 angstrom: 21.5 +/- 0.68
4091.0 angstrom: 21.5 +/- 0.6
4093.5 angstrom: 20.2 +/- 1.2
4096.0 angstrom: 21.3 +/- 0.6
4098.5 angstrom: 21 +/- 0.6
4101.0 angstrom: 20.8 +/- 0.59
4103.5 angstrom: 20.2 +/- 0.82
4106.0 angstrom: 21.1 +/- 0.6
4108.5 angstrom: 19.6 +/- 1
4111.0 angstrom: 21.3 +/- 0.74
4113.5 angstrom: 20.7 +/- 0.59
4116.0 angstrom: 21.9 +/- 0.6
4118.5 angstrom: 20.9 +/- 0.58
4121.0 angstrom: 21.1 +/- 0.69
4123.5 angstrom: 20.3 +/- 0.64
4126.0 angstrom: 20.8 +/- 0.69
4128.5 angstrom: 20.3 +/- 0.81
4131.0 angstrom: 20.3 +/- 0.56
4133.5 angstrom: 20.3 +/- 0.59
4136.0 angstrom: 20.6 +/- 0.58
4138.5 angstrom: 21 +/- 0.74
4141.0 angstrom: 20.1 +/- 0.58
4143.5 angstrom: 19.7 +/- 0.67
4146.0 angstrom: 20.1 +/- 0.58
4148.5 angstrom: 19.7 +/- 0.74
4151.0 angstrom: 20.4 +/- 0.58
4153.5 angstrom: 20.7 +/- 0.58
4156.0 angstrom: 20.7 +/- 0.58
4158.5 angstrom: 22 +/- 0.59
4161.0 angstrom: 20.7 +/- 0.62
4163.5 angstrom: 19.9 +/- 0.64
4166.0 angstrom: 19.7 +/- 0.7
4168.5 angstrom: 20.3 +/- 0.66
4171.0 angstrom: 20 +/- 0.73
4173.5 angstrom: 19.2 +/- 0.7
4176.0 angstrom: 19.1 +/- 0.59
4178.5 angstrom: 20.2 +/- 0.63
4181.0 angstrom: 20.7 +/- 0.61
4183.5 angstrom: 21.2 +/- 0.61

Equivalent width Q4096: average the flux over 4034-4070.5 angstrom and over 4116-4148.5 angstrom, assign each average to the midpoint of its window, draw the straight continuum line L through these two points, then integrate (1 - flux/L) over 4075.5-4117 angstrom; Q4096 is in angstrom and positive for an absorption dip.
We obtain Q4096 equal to -1.3 angstrom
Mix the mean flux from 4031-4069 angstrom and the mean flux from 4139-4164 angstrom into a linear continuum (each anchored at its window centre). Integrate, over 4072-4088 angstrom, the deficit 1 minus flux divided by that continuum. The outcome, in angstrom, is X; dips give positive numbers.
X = -0.76 angstrom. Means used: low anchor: 20.7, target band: 21.6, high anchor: 20.4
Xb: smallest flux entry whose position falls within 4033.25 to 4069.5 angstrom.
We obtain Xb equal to 19.7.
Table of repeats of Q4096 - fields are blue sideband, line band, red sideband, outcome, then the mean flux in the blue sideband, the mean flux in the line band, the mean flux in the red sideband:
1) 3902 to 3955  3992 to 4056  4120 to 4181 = 1.98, 22.5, 20.9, 20.3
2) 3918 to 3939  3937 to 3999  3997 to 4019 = -1.39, 22.1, 22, 20.9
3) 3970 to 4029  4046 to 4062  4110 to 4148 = 0.39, 21.2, 20.4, 20.6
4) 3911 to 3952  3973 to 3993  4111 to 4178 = 0.24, 22.4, 21.6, 20.4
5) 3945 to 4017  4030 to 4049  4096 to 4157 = 0.36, 21.7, 20.9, 20.6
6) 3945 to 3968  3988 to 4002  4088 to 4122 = 0.56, 22.6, 21.3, 20.9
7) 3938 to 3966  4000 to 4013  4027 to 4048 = 0.27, 22.5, 21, 20.9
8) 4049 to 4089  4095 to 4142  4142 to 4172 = -0.06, 21.2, 20.7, 20.3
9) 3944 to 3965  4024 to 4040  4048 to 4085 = 0.41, 22.6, 21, 21.1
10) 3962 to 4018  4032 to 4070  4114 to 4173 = 0.52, 21.4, 20.8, 20.5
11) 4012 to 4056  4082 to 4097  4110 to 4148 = -0.51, 20.9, 21.4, 20.6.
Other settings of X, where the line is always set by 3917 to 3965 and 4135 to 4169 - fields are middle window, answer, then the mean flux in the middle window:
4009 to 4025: 0.4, 21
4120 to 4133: 0.1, 20.5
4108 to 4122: -0.2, 21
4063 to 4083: -0.3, 21.5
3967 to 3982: 0.3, 21.6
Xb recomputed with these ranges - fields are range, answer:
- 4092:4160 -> 19.6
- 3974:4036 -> 20.1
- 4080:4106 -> 20.2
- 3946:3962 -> 21.6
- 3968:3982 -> 19.8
